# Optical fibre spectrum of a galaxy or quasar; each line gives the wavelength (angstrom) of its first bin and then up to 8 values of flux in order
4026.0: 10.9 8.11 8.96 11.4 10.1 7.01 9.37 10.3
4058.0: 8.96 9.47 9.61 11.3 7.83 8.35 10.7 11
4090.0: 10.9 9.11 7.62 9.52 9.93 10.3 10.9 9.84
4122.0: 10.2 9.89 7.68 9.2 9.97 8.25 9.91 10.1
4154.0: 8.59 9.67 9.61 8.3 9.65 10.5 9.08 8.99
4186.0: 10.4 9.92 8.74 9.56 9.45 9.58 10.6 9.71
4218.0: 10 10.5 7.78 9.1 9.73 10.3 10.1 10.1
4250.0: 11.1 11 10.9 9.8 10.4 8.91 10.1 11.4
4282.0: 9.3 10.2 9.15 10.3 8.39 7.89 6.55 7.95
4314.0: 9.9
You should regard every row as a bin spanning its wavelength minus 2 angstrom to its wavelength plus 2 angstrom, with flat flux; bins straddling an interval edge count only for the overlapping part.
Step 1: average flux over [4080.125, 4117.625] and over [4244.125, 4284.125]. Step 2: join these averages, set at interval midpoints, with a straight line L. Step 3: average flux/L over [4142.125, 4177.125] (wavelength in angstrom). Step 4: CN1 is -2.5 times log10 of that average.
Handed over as 0.07 mag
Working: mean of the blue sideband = 9.99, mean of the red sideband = 10.3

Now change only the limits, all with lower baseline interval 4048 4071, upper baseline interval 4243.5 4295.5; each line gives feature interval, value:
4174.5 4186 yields 0.06 mag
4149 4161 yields 0.06 mag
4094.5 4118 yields 0.03 mag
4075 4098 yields 0.01 mag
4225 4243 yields 0.08 mag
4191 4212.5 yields 0.05 mag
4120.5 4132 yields 0.08 mag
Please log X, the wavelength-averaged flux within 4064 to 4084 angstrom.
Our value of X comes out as 9.56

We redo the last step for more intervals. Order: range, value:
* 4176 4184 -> 9.04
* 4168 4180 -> 9.74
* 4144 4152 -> 10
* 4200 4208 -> 9.52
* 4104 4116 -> 10.4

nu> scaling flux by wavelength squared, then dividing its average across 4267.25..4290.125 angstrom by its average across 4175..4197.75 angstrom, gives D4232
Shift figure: 1.09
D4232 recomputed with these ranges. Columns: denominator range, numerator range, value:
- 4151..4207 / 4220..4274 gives 1.09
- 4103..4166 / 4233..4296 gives 1.13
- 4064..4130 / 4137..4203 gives 1.00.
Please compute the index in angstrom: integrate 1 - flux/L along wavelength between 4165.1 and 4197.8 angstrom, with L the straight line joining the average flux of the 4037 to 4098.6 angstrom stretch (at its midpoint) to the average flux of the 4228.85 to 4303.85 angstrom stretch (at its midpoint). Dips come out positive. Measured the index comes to 0.9 angstrom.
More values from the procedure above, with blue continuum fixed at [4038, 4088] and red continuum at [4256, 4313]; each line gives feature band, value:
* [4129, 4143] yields 0.92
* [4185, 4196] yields -0.18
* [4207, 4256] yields -2.93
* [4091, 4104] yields 0.86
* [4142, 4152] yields -0.16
